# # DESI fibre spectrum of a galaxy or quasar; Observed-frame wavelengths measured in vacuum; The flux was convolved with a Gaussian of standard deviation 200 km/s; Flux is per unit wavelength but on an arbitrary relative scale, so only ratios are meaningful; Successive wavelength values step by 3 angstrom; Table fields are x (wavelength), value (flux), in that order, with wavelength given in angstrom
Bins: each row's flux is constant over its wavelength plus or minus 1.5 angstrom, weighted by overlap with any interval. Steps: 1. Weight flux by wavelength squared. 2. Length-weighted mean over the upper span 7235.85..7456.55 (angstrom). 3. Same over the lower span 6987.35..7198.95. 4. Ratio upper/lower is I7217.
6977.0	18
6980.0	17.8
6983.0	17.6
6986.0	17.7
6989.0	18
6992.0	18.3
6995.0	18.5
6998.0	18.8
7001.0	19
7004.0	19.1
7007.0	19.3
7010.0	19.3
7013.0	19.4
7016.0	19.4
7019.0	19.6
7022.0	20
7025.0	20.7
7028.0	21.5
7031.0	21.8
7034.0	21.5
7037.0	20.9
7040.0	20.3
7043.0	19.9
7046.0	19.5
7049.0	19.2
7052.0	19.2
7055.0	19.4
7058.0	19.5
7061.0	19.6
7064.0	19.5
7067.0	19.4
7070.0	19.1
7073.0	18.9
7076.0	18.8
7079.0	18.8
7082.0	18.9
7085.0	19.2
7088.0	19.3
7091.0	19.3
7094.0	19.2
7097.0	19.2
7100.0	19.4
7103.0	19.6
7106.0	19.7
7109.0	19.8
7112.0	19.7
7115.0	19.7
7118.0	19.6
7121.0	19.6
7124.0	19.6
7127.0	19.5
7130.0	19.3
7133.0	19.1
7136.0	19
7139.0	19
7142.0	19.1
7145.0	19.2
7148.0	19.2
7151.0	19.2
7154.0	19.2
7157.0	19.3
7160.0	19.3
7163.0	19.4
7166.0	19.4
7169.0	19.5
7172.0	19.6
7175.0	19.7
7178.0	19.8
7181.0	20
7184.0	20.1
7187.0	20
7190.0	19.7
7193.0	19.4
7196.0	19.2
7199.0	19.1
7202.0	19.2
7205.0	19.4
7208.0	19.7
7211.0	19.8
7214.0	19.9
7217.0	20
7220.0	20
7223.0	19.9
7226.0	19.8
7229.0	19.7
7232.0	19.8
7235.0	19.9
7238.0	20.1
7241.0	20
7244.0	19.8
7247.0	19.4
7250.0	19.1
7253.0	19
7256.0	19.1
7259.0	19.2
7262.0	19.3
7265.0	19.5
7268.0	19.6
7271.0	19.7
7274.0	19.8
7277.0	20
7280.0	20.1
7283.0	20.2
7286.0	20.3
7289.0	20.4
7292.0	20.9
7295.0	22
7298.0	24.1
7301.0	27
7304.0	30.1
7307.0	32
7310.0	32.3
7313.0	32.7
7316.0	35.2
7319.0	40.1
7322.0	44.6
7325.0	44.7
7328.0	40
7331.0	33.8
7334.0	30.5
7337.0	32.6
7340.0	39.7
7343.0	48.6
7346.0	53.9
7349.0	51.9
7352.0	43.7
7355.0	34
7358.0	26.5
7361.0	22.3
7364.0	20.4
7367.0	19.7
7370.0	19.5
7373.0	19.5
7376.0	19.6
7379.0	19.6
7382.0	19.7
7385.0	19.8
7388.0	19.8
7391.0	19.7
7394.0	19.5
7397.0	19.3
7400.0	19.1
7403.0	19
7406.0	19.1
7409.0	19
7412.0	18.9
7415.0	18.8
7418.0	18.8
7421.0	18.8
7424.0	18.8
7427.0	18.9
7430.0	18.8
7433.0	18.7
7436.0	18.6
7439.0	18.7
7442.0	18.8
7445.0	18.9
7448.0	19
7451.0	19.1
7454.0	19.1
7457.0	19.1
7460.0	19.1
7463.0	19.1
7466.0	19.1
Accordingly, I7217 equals 1.3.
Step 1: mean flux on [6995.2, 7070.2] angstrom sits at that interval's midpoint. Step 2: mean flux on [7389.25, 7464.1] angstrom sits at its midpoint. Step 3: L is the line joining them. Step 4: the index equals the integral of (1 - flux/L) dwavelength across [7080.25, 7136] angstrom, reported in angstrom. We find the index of 0.6 angstrom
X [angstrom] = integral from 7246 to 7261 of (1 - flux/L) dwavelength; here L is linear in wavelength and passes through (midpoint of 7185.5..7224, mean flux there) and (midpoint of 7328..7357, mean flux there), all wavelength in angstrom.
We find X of 4.4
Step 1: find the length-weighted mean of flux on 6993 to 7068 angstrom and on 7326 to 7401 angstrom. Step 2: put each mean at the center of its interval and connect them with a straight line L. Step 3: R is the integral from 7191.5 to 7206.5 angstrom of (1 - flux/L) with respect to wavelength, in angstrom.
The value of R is 3.10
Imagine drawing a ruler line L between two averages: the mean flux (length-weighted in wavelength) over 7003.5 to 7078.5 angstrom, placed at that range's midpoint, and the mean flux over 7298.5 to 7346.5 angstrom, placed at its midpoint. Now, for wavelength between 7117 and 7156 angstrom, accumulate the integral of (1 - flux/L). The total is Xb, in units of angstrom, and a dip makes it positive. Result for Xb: 9.5 angstrom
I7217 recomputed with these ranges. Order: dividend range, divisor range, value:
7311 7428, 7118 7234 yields 1.50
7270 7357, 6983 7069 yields 1.79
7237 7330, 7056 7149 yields 1.38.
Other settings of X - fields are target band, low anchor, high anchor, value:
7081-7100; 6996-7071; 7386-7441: 0.5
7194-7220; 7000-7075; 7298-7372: 8.0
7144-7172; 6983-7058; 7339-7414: 3.4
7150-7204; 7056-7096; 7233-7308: 1.9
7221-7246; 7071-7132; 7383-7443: -0.8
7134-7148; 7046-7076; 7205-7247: 0.3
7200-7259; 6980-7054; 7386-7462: -1.2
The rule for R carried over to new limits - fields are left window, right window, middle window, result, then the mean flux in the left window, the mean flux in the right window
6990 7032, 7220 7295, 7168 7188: -0.1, 19.6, 19.8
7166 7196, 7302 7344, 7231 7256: 6.9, 19.7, 36.7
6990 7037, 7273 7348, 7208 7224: 4.6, 19.8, 31.6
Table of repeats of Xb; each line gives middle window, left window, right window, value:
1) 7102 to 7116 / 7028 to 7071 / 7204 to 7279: 0.1 angstrom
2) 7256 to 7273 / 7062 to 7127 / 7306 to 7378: 5.8 angstrom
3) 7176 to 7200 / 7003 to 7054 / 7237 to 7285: 0.1 angstrom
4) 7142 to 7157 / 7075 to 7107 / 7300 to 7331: 2.8 angstrom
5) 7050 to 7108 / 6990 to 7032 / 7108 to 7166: 0.6 angstrom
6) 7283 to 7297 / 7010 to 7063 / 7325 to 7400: 3.2 angstrom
